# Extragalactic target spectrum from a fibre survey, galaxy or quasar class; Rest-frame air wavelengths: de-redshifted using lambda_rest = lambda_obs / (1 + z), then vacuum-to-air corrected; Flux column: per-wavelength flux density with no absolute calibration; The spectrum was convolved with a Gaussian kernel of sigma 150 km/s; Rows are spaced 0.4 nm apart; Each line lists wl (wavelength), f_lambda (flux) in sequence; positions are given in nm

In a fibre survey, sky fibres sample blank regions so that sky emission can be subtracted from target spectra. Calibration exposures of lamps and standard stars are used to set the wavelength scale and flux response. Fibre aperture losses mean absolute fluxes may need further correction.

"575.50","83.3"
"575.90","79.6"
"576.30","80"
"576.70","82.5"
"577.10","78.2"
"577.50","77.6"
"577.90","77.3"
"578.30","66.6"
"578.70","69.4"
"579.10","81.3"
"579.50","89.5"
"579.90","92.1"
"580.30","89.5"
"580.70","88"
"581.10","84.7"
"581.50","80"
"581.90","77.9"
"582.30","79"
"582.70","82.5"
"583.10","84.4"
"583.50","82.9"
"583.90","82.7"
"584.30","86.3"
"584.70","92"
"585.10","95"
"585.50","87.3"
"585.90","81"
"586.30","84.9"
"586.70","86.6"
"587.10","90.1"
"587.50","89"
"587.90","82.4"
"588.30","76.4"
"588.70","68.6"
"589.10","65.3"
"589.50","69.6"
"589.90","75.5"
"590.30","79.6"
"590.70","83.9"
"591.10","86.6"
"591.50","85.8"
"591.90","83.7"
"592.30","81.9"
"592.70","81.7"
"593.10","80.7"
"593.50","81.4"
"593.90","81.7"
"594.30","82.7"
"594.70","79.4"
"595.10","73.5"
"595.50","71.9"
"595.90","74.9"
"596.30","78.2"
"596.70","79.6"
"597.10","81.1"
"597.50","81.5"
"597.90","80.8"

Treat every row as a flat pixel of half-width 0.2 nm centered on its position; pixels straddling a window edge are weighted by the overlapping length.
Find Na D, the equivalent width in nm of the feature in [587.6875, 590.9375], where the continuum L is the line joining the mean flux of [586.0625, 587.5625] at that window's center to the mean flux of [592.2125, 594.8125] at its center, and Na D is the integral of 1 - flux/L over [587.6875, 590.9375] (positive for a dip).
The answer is 0.37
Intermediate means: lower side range 87.4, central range 75.3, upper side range 81.4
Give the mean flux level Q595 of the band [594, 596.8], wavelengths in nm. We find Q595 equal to 77.2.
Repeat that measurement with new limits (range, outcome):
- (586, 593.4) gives 80.7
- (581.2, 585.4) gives 84.4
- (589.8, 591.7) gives 82.6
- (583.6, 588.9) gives 84.8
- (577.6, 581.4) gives 81.9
